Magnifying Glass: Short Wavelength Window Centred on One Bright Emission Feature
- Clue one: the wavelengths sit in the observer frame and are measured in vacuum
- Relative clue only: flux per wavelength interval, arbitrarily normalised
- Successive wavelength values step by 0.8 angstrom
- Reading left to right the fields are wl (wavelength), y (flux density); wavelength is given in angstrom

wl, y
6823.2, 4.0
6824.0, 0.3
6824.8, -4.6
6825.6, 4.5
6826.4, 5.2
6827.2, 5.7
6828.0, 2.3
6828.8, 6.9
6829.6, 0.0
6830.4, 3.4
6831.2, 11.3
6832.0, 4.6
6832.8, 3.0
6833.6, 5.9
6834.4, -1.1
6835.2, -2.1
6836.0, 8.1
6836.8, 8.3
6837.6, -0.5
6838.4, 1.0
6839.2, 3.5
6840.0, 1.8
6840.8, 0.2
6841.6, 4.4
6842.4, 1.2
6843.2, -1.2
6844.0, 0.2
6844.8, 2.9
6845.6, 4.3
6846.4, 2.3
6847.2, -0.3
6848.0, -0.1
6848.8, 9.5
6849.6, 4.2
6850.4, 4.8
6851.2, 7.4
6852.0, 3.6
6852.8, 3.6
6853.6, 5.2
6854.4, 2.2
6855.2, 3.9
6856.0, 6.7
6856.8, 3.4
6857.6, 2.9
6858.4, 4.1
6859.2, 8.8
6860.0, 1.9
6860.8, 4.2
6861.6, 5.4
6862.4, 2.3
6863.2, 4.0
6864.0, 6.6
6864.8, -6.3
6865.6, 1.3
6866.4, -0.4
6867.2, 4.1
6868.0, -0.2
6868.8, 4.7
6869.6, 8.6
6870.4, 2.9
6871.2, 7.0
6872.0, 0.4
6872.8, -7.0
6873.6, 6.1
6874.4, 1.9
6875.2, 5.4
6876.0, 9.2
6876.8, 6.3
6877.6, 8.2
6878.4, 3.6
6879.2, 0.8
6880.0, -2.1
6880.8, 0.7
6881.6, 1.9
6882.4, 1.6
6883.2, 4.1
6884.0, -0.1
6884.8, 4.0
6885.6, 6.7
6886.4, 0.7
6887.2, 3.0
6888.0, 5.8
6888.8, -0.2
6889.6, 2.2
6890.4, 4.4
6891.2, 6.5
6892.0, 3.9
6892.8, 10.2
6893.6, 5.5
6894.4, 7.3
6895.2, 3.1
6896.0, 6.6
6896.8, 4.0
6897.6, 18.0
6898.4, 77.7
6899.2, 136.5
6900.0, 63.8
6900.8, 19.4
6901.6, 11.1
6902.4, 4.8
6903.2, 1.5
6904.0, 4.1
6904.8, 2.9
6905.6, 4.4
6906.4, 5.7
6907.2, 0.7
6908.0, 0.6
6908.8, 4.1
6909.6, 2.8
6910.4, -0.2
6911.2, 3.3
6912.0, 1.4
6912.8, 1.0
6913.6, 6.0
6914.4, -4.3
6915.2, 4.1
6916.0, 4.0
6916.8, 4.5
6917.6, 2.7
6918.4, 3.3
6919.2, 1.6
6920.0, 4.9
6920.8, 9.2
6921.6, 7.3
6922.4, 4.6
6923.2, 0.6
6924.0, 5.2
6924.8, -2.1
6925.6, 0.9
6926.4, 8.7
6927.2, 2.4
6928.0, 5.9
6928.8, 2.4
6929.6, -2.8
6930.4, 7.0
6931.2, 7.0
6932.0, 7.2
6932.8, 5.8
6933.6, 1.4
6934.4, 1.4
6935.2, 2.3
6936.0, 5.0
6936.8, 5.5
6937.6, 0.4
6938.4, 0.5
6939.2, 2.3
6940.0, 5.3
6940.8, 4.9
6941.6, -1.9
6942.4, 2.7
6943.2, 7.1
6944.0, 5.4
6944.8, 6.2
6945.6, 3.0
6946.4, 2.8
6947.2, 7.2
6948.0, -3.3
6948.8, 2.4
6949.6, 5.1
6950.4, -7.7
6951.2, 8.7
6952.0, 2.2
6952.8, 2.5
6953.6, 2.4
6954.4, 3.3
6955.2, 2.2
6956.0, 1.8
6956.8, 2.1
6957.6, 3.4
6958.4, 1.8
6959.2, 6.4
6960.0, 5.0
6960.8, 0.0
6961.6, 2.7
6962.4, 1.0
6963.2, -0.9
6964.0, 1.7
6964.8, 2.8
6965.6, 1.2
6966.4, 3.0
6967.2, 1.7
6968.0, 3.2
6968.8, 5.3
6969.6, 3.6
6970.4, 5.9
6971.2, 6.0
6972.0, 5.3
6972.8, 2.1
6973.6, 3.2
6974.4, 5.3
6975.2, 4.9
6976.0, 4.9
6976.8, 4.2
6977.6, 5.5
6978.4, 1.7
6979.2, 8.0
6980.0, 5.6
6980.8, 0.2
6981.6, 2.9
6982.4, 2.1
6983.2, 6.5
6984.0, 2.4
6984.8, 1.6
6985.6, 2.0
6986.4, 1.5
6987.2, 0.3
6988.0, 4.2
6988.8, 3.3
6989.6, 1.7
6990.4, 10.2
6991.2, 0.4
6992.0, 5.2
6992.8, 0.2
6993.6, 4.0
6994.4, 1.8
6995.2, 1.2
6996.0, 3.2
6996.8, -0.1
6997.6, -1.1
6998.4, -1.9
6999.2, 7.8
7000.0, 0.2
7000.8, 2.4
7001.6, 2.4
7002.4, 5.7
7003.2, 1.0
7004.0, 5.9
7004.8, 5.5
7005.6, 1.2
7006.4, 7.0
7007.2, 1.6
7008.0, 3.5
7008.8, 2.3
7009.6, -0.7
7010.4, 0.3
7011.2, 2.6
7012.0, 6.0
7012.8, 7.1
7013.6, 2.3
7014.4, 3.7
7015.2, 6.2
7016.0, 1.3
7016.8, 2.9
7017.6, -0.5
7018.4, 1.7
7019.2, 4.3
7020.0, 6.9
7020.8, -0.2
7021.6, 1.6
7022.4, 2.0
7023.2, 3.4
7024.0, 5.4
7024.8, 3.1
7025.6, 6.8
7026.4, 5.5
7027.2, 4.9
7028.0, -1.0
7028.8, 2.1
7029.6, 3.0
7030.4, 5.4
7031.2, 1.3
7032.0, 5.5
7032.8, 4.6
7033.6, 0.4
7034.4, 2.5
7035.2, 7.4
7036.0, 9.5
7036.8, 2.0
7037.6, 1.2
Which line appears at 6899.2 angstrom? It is Halpha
